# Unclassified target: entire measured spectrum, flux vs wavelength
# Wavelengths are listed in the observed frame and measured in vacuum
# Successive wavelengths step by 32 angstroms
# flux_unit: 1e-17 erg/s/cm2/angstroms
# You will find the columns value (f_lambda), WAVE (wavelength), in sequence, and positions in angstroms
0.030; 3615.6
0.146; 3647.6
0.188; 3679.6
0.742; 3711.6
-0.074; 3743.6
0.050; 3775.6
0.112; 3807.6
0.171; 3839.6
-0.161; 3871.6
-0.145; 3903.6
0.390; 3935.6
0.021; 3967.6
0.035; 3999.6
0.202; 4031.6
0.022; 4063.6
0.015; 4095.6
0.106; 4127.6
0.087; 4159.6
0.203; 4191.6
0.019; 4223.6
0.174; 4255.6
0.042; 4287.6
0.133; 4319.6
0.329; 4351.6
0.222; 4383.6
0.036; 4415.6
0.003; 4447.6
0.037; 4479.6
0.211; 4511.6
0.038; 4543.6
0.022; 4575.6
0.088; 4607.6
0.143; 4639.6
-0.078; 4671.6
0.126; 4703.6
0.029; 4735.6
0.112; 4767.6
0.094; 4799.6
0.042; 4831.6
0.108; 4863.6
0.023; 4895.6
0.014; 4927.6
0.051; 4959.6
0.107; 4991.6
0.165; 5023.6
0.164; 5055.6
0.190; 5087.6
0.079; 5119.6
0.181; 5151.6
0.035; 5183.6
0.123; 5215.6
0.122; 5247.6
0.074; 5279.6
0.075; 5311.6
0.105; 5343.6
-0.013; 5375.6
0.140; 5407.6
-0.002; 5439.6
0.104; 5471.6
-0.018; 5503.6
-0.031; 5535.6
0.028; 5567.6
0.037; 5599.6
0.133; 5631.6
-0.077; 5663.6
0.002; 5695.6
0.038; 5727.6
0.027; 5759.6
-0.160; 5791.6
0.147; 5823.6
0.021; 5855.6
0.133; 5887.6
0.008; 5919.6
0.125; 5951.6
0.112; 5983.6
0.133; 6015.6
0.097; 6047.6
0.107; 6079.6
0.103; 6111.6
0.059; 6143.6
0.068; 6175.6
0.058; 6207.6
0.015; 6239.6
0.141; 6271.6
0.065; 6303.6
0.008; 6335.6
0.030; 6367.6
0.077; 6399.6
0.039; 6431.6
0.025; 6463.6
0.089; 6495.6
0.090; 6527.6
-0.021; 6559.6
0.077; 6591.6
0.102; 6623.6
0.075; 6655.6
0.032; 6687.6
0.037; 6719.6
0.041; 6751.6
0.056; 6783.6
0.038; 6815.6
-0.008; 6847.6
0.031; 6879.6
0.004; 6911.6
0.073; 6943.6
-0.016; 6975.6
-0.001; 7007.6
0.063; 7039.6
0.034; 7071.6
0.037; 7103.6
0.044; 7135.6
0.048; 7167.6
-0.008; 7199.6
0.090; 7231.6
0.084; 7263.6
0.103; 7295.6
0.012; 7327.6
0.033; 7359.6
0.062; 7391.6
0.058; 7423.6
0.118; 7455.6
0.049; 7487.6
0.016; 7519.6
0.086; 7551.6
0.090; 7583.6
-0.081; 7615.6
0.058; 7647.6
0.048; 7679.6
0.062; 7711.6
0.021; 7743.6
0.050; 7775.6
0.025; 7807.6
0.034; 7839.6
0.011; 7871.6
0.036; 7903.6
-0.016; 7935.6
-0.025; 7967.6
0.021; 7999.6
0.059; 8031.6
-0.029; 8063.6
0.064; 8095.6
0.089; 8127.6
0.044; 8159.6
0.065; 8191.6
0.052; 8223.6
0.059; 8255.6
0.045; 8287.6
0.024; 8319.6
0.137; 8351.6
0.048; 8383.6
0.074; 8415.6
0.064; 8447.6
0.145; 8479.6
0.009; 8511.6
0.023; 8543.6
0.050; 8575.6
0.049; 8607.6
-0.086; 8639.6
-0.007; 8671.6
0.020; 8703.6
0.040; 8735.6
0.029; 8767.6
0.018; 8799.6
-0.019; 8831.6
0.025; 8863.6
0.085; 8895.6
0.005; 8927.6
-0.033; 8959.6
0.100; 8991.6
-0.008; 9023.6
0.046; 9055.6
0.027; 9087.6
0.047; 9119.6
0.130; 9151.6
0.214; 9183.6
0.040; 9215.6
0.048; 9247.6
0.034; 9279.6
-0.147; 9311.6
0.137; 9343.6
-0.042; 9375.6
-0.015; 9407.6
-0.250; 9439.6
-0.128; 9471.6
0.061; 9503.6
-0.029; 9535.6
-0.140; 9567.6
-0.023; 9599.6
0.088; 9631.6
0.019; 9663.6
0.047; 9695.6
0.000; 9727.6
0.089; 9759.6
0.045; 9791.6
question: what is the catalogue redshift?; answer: 1.46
